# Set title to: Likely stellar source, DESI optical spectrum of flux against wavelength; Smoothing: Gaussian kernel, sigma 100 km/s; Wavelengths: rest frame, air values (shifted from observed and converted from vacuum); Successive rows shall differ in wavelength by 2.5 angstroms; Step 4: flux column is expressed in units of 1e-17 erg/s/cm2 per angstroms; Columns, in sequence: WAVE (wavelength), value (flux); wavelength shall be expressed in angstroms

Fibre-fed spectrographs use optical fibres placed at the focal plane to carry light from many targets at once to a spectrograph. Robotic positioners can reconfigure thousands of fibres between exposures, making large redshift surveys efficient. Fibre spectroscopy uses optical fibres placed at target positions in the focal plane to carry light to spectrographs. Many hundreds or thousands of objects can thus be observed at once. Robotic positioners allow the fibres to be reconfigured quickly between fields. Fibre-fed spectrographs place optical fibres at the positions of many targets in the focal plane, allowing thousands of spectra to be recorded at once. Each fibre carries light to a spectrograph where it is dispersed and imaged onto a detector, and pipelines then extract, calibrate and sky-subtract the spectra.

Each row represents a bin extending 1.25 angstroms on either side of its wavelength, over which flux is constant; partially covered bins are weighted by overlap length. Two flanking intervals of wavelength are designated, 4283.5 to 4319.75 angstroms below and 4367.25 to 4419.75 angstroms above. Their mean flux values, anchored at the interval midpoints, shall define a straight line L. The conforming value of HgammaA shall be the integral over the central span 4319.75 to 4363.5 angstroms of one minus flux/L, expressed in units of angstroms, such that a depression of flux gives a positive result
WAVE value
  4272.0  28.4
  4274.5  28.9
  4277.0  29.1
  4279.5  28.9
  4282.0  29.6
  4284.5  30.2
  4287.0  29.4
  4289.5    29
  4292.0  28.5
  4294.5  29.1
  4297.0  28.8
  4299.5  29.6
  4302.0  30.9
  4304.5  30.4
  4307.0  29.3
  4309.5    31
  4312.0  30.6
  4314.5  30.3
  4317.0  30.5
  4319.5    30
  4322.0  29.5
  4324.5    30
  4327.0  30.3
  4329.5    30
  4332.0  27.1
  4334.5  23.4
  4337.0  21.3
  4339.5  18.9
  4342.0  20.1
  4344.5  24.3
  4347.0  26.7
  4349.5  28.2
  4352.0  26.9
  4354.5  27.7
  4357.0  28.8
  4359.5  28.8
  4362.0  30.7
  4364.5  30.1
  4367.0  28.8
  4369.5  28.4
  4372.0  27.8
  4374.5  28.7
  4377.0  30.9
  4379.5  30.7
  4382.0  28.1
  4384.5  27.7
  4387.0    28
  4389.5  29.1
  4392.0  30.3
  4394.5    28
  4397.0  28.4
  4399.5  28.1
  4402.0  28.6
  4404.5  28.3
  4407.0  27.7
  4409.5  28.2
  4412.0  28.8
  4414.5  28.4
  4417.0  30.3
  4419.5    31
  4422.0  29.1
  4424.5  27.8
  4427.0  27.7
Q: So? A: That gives 4.0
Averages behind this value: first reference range 29.8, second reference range 28.8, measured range 26.7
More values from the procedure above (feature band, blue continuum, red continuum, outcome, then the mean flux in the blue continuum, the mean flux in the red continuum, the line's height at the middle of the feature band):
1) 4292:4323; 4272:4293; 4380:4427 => -0.9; 29.2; 28.7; 29.1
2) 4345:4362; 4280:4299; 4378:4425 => 0.6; 29.2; 28.8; 29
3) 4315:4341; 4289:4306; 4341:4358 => 0.4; 29.5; 26.1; 27.5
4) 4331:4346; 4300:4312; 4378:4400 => 3.6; 30.4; 28.8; 29.7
